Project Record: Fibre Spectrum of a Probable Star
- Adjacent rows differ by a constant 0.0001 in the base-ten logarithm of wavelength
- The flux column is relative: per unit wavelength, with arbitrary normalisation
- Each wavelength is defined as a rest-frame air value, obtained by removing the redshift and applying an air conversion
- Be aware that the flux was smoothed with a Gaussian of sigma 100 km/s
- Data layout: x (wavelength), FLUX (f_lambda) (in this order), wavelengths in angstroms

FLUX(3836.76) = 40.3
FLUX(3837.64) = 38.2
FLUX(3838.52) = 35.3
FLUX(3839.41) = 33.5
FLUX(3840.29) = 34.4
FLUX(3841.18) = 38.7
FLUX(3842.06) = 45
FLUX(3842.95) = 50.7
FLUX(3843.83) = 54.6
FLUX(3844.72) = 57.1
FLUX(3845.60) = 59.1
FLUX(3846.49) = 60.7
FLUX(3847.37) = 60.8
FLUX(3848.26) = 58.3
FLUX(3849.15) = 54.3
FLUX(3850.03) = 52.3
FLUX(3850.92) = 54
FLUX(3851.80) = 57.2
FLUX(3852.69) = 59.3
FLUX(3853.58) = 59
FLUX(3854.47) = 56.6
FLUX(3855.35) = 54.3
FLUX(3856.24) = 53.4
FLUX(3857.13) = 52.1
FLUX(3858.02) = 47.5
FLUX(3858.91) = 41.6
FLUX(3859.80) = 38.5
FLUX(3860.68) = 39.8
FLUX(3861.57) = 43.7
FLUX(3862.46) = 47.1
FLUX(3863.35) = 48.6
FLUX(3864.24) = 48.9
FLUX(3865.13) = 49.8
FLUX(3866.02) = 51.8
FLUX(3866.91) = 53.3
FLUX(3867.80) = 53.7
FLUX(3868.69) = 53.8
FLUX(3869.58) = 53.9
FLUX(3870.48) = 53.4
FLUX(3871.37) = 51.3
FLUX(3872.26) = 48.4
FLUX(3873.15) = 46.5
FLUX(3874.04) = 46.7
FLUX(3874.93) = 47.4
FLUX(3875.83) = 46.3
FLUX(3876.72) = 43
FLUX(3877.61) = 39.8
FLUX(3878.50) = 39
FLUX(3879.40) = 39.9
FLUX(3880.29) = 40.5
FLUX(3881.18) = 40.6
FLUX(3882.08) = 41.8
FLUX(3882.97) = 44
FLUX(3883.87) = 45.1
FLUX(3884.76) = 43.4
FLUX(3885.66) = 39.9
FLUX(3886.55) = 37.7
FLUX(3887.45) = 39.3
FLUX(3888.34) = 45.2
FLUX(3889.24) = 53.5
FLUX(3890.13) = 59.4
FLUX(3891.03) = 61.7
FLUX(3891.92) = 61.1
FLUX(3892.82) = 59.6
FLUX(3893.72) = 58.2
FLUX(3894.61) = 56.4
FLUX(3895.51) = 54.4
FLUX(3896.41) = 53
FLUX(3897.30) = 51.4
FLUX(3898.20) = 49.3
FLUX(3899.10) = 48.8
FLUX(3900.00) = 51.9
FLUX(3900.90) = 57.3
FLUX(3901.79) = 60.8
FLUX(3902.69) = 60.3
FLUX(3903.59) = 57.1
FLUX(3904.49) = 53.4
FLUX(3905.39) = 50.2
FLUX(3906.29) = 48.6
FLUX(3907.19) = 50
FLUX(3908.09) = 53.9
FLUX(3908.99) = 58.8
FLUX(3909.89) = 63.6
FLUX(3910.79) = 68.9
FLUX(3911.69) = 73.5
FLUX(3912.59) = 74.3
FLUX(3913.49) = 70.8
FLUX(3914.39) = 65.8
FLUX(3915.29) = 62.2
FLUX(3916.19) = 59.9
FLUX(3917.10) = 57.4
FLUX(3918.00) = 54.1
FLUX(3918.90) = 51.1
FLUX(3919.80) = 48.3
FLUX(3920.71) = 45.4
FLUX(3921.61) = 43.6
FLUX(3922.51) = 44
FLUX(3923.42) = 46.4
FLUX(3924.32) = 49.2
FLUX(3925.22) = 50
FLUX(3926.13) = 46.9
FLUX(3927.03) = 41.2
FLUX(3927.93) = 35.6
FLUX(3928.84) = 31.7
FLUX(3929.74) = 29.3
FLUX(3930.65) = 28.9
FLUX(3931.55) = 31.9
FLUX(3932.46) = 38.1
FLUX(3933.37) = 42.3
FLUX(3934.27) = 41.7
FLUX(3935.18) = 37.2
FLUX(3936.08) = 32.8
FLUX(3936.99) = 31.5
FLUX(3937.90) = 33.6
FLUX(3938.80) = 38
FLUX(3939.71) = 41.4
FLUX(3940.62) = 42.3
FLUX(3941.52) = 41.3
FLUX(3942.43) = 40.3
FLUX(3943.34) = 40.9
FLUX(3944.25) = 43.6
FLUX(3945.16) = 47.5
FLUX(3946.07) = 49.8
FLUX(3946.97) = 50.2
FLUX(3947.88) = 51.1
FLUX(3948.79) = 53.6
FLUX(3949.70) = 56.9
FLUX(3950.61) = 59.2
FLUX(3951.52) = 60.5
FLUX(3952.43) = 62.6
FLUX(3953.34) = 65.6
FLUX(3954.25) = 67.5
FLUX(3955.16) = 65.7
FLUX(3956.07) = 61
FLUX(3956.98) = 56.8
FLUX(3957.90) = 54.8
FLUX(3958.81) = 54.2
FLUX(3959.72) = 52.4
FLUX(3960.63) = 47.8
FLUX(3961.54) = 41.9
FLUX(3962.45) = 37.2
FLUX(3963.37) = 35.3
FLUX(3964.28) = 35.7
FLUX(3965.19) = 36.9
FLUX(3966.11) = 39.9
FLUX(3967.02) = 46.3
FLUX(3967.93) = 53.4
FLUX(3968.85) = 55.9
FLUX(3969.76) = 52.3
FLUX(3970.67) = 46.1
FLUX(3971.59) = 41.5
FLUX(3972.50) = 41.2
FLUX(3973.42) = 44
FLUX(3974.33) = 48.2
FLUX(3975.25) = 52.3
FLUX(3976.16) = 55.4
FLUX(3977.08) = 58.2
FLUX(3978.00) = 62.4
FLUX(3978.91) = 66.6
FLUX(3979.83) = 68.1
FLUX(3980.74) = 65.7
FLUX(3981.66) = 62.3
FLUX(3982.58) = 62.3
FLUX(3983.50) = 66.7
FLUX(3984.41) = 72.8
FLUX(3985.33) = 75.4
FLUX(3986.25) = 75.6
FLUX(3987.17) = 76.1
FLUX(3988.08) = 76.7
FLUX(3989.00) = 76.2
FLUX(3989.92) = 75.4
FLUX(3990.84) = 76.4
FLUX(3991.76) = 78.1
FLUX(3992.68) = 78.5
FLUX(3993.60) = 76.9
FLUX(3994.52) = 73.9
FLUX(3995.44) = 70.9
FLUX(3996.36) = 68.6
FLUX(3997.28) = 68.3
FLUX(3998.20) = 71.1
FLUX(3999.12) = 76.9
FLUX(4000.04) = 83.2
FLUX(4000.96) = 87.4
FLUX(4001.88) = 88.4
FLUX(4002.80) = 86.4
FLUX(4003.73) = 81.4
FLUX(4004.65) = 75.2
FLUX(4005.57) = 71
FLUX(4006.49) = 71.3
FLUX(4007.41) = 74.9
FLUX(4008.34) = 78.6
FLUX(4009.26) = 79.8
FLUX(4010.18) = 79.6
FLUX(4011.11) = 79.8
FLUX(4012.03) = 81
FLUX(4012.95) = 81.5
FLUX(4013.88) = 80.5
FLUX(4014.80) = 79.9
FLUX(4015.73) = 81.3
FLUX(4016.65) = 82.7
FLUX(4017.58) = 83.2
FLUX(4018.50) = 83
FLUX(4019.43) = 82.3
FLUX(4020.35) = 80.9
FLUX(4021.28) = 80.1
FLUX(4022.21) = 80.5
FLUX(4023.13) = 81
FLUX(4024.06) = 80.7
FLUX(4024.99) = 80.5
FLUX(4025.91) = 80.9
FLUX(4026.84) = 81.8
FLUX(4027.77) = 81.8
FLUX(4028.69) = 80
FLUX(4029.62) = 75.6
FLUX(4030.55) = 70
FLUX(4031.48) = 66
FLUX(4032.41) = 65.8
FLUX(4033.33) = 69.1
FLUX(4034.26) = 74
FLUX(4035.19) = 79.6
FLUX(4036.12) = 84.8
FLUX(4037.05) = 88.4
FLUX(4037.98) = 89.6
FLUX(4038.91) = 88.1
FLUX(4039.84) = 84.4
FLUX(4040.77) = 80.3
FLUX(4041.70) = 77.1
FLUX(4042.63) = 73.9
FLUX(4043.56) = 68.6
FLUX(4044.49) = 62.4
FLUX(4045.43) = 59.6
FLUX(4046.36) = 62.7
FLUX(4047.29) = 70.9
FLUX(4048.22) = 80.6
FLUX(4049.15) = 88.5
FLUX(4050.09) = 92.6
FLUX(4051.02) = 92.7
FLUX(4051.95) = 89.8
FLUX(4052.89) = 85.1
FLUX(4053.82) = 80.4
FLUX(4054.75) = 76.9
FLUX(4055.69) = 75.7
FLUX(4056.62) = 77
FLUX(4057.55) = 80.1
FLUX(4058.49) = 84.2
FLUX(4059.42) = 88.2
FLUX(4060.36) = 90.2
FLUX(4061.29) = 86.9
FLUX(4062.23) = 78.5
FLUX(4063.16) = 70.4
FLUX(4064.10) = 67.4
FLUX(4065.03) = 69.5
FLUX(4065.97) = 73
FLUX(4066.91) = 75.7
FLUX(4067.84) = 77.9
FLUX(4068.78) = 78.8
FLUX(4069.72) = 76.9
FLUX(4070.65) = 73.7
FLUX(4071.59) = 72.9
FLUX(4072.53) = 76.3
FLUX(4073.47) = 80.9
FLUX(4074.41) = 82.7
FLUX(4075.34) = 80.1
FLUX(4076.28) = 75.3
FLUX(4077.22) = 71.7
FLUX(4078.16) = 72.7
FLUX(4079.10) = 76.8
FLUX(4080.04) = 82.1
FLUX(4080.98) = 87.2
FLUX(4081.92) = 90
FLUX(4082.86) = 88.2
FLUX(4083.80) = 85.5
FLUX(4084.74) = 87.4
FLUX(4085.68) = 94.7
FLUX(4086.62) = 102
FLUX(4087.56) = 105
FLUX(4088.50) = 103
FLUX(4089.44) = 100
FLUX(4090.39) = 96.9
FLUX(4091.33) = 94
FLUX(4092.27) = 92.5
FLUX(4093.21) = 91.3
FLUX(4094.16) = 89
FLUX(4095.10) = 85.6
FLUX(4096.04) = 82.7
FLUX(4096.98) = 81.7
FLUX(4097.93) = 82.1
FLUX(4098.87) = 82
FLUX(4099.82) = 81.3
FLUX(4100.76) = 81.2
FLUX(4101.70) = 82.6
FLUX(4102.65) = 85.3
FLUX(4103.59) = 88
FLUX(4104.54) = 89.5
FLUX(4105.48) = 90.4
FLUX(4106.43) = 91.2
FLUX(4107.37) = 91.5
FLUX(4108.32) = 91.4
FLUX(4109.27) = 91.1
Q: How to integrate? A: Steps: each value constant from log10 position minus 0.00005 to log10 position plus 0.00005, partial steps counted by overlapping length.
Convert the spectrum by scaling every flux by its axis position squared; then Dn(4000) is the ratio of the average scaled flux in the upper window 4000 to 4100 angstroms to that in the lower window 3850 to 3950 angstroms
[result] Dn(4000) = 1.79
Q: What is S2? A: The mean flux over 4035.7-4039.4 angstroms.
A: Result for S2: 87.7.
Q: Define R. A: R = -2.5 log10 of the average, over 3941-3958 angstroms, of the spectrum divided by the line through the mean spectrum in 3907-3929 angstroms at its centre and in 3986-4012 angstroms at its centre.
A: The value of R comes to 0.17 mag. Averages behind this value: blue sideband 54.2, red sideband 77.1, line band 54.1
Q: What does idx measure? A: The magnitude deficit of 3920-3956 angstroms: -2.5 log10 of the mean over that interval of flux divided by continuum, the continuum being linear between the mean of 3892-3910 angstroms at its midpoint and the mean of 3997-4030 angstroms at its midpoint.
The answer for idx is 0.36 mag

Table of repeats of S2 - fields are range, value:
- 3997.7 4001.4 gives 79.6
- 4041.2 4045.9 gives 68.3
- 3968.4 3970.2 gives 54.2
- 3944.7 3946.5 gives 48.5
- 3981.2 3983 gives 62.1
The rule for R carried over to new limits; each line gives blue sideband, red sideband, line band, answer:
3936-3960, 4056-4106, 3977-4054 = -0.149 mag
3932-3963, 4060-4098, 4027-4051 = -0.059 mag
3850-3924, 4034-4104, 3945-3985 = 0.200 mag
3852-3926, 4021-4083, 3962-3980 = 0.321 mag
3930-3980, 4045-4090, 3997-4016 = -0.240 mag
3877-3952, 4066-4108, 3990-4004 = -0.172 mag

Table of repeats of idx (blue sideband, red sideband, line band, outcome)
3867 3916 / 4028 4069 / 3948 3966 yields 0.20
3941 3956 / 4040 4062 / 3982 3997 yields -0.15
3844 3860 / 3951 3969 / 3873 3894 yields 0.15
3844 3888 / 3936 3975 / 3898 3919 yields -0.21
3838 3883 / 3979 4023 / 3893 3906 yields 0.04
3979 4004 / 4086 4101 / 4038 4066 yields 0.07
